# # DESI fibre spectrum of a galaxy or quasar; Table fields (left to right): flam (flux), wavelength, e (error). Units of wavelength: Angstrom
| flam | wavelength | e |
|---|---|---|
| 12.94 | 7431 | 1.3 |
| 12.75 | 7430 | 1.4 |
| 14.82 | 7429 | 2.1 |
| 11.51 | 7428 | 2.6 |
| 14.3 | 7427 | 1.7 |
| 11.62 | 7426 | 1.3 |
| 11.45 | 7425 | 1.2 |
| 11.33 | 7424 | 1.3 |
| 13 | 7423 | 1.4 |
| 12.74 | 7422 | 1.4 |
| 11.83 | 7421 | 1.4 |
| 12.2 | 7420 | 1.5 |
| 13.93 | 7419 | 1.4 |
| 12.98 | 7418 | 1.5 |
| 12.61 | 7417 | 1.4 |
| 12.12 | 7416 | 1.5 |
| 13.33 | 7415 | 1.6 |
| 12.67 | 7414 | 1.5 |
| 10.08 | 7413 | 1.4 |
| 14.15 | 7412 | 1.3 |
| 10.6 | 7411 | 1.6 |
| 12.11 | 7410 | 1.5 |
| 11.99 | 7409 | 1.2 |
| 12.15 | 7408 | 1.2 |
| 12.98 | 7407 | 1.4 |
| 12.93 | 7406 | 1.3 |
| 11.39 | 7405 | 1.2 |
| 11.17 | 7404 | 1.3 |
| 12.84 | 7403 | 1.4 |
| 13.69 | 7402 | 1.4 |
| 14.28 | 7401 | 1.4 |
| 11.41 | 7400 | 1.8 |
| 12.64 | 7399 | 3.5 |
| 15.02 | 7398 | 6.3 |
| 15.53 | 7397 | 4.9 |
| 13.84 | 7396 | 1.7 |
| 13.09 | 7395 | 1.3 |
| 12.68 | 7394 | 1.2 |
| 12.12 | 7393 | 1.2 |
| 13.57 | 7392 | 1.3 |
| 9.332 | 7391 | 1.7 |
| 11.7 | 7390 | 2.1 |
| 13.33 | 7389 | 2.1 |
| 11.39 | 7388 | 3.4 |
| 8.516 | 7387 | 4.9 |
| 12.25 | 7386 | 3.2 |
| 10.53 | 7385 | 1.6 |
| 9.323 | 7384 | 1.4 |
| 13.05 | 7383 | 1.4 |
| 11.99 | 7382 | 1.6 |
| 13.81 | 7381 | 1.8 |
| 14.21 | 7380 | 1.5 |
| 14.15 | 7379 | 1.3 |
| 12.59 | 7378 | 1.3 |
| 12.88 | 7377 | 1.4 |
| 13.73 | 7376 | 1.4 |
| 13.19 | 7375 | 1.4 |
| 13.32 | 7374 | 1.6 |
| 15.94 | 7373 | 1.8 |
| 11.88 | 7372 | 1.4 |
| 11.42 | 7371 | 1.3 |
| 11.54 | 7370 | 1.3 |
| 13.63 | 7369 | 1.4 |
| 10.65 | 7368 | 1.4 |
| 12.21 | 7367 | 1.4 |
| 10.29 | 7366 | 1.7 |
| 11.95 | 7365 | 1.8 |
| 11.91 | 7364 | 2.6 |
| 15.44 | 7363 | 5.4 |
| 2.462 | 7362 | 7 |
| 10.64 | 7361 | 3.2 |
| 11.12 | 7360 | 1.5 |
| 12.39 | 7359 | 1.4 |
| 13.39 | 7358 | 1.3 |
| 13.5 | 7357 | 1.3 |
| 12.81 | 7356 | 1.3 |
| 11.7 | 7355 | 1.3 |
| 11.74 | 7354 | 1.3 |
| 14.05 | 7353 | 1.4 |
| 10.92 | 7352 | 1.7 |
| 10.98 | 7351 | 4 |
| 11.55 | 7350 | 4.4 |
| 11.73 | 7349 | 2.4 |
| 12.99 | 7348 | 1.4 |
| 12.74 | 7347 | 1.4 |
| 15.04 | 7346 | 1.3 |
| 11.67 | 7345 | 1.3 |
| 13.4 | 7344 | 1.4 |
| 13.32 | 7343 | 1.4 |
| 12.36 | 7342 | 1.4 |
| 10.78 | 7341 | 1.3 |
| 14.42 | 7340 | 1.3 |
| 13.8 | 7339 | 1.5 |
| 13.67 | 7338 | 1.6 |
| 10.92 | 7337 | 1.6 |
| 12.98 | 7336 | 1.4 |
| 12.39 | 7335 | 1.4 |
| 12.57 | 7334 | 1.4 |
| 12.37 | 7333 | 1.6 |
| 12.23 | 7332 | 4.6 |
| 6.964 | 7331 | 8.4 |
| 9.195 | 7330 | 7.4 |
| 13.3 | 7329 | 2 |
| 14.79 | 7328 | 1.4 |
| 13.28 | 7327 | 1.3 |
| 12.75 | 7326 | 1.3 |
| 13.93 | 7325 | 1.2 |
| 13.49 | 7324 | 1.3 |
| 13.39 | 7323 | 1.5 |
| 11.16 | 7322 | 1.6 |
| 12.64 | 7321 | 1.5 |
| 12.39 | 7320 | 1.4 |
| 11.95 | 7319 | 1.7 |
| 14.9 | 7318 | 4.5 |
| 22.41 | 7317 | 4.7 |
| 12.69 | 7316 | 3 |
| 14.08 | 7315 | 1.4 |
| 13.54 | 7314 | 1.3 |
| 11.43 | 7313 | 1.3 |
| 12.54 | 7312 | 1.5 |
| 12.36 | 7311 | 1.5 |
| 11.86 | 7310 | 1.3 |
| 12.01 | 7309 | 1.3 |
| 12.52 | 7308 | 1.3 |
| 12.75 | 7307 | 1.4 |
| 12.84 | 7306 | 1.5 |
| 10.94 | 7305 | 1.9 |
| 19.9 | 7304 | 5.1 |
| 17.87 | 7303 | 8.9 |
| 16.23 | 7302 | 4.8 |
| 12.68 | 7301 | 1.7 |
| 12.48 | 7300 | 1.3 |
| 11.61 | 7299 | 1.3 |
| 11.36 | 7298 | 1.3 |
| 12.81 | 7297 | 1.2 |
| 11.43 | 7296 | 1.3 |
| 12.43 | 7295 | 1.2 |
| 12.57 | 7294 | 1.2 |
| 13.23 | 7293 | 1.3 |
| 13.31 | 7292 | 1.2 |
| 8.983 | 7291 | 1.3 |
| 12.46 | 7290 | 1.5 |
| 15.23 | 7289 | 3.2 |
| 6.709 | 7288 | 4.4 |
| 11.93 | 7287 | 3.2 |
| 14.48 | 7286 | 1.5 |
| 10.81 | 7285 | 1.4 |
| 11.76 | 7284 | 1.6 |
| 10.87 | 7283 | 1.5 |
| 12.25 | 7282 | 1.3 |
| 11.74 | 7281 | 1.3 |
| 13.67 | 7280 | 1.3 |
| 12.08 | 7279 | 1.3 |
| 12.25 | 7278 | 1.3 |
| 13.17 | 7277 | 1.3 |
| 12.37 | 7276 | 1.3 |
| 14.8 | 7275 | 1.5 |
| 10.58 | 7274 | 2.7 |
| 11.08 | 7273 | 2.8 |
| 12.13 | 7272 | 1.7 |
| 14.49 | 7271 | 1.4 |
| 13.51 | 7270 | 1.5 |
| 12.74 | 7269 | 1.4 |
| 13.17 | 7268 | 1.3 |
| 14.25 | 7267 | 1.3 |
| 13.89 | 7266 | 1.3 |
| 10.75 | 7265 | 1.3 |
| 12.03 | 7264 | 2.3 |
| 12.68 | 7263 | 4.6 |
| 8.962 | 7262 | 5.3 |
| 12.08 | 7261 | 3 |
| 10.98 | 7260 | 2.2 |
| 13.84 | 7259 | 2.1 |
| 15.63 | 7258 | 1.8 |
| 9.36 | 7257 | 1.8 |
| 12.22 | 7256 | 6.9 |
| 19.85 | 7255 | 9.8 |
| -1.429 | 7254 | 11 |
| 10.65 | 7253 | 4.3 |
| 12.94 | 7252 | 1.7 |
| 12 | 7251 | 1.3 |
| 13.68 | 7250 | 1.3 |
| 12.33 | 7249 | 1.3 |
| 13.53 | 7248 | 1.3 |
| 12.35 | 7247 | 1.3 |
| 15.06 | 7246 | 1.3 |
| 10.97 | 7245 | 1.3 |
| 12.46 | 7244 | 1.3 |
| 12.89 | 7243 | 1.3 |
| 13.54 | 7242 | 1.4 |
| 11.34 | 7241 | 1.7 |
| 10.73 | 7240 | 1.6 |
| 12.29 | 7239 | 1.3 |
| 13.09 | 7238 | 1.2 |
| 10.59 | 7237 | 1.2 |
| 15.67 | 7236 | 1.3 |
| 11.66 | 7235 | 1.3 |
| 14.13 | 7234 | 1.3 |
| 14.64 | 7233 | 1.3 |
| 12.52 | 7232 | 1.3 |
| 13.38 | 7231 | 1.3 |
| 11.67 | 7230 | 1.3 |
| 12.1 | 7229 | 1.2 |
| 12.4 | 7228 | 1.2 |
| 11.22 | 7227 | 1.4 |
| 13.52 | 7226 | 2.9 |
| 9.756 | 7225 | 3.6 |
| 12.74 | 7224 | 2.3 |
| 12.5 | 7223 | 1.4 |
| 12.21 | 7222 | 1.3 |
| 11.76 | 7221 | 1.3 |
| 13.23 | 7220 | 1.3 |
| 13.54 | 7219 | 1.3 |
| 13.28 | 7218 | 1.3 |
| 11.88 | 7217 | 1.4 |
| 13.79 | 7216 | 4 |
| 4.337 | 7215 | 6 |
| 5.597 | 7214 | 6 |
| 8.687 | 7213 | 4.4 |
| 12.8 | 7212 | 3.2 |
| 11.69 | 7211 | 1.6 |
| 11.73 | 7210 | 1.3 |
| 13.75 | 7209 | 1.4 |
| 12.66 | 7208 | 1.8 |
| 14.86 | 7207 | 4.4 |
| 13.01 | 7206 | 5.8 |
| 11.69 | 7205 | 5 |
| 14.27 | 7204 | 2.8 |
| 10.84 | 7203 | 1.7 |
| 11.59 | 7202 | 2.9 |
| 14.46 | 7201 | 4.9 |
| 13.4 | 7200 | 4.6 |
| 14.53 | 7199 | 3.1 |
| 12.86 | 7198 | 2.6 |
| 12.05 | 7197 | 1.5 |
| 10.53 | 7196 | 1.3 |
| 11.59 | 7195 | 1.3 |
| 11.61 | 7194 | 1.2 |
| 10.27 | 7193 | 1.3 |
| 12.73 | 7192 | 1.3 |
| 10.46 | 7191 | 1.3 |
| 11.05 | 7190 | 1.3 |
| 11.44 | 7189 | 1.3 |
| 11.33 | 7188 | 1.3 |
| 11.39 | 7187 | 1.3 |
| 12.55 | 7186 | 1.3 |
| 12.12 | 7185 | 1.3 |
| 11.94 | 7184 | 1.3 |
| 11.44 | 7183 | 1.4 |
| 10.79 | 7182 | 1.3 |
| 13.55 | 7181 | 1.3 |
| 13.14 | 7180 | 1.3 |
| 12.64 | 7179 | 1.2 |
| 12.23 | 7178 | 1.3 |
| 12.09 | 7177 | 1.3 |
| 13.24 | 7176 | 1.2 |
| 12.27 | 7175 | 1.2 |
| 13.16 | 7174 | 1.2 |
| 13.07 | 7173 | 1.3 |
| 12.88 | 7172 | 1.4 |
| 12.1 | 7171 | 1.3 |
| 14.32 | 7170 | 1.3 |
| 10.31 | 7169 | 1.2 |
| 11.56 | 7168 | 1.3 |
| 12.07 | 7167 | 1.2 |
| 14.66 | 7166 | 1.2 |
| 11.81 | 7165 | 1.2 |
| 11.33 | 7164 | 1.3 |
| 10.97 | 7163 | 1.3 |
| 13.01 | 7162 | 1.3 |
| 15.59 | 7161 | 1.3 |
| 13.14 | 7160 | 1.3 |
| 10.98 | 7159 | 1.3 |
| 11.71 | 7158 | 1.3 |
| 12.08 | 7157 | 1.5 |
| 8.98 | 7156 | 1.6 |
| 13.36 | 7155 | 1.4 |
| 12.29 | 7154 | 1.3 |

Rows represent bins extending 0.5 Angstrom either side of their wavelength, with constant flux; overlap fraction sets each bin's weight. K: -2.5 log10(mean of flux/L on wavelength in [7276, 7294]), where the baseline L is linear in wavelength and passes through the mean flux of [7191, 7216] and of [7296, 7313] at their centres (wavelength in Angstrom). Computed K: 0.07 mag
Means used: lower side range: 11.7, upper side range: 13.2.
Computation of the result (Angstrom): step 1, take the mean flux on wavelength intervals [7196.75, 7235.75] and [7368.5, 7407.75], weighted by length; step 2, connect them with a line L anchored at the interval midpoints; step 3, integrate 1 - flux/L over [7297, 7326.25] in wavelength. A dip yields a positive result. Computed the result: -2.4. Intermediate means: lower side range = 12.2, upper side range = 12.6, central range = 13.5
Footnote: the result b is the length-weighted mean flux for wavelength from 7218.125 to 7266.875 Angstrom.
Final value 12.3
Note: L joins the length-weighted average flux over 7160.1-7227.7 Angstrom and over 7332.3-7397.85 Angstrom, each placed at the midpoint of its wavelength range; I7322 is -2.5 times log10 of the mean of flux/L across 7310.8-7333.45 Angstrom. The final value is -0.06 mag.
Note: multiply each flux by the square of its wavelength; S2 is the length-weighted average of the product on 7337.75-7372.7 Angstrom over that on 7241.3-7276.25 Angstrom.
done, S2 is 1.0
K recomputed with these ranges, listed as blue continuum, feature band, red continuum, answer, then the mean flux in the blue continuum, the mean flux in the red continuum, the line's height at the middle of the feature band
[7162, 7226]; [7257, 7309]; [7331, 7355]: -0.030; 12.1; 12.4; 12.3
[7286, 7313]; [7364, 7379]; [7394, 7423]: 0.016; 12.7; 12.7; 12.7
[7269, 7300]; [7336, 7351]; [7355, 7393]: -0.051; 12.2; 12.1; 12.1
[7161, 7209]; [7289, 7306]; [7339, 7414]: -0.073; 12.3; 12.3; 12.3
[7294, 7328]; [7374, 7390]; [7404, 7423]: 0.029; 13.4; 12.4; 12.7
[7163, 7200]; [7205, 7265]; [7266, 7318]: 0.039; 12.1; 12.9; 12.5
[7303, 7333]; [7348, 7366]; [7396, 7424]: 0.112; 13.1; 12.7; 12.9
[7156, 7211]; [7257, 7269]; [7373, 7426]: -0.005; 12.3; 12.5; 12.4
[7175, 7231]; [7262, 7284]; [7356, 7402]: -0.033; 12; 12.3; 12.1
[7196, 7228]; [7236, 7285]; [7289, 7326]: 0.032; 12.1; 13.2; 12.6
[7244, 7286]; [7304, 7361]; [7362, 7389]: -0.042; 12.3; 12.2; 12.2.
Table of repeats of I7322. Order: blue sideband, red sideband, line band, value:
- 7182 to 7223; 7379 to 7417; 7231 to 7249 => -0.072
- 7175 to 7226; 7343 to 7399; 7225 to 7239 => -0.057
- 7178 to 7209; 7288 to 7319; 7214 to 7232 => 0.065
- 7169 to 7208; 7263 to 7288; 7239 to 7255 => 0.051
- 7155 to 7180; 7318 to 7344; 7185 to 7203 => 0.039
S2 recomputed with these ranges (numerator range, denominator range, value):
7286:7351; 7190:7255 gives 1.09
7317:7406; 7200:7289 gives 1.05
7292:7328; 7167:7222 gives 1.14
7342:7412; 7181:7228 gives 1.09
